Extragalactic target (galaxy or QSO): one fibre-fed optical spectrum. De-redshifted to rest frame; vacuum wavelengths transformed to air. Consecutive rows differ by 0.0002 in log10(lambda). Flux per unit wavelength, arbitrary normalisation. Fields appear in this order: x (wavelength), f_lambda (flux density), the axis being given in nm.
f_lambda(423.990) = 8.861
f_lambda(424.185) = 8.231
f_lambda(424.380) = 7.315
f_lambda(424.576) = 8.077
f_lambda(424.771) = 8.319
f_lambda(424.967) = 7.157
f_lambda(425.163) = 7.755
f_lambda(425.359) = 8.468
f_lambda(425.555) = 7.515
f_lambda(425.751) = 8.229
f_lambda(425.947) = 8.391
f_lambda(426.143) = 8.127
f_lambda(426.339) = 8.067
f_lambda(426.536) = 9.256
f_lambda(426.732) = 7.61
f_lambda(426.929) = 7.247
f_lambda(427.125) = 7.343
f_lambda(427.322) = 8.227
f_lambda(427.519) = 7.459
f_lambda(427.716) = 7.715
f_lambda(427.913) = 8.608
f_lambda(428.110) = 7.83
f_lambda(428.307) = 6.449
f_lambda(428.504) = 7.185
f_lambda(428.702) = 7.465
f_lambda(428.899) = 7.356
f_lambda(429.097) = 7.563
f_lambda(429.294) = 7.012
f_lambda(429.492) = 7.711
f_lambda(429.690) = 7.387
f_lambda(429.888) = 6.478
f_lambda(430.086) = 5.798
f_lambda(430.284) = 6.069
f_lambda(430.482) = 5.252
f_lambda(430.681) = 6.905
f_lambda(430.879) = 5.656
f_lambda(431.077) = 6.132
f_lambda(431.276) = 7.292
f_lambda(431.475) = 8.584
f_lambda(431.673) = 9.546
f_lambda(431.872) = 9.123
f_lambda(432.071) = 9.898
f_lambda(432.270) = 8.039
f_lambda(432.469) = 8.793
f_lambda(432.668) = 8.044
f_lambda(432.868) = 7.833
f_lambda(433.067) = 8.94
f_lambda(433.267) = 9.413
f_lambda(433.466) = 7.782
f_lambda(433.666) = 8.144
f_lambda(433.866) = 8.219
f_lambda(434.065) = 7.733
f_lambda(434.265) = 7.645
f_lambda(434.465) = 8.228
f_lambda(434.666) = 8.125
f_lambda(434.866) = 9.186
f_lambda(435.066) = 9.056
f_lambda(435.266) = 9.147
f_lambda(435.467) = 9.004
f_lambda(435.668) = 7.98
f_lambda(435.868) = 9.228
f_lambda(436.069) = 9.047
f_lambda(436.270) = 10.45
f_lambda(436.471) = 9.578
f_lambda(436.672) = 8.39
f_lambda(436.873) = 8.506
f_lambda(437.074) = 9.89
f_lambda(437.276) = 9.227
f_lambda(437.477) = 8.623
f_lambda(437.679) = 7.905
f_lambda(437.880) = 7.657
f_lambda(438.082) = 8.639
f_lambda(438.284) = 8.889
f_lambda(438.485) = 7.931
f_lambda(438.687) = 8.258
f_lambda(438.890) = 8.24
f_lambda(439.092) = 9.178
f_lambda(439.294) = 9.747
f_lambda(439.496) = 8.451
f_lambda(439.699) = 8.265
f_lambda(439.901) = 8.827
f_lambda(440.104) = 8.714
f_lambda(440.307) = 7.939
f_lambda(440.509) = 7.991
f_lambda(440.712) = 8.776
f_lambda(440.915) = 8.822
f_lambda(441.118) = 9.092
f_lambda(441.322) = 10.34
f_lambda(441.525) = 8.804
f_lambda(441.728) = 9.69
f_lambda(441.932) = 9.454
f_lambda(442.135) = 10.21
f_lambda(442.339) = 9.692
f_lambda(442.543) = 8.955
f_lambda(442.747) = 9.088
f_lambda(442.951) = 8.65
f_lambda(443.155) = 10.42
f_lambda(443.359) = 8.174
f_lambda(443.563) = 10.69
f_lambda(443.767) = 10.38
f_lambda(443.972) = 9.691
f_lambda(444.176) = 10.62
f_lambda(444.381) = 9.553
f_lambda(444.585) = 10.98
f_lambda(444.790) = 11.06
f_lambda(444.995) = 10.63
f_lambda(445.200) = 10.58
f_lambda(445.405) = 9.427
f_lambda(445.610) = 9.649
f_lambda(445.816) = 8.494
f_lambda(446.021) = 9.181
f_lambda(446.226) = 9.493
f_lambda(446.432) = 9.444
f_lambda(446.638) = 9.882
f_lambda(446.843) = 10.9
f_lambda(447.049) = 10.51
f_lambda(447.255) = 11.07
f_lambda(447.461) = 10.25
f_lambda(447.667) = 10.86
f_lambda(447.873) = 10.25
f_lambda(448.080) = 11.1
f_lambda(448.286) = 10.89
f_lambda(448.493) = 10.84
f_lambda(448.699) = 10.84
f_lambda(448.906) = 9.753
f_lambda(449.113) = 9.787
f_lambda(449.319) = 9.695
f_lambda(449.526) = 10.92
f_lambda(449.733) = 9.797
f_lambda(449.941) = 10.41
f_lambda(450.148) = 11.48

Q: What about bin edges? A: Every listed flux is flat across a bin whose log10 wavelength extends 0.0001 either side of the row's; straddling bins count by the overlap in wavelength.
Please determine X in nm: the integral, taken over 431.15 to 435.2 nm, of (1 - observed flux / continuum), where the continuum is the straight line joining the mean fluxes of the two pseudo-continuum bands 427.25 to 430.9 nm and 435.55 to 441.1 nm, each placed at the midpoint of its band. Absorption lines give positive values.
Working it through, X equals -0.35 nm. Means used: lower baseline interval 7.08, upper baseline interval 8.72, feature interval 8.47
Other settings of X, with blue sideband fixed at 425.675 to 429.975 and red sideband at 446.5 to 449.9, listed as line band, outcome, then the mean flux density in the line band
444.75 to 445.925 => 0.02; 9.91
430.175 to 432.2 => 0.17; 7.45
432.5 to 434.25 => 0.04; 8.25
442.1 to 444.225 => 0.02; 9.65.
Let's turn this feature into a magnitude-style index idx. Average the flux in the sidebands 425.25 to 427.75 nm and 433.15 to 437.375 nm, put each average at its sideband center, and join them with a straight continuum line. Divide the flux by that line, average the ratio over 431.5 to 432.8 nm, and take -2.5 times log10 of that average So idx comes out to -0.05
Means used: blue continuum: 7.98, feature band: 8.86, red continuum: 8.76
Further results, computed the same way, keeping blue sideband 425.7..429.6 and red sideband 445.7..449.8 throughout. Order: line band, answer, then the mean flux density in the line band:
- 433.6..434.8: 0.065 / 8.04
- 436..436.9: -0.053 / 9.26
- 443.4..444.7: -0.052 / 10.2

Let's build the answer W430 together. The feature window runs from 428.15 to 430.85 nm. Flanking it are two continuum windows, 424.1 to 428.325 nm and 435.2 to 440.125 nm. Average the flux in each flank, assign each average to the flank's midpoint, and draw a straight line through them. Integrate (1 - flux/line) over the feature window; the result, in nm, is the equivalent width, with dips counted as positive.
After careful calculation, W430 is 0.45 nm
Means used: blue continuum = 7.91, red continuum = 8.79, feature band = 6.81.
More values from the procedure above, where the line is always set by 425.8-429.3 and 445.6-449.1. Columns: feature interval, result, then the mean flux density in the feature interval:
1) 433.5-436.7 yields 0.00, 8.69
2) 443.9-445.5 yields -0.07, 10.3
